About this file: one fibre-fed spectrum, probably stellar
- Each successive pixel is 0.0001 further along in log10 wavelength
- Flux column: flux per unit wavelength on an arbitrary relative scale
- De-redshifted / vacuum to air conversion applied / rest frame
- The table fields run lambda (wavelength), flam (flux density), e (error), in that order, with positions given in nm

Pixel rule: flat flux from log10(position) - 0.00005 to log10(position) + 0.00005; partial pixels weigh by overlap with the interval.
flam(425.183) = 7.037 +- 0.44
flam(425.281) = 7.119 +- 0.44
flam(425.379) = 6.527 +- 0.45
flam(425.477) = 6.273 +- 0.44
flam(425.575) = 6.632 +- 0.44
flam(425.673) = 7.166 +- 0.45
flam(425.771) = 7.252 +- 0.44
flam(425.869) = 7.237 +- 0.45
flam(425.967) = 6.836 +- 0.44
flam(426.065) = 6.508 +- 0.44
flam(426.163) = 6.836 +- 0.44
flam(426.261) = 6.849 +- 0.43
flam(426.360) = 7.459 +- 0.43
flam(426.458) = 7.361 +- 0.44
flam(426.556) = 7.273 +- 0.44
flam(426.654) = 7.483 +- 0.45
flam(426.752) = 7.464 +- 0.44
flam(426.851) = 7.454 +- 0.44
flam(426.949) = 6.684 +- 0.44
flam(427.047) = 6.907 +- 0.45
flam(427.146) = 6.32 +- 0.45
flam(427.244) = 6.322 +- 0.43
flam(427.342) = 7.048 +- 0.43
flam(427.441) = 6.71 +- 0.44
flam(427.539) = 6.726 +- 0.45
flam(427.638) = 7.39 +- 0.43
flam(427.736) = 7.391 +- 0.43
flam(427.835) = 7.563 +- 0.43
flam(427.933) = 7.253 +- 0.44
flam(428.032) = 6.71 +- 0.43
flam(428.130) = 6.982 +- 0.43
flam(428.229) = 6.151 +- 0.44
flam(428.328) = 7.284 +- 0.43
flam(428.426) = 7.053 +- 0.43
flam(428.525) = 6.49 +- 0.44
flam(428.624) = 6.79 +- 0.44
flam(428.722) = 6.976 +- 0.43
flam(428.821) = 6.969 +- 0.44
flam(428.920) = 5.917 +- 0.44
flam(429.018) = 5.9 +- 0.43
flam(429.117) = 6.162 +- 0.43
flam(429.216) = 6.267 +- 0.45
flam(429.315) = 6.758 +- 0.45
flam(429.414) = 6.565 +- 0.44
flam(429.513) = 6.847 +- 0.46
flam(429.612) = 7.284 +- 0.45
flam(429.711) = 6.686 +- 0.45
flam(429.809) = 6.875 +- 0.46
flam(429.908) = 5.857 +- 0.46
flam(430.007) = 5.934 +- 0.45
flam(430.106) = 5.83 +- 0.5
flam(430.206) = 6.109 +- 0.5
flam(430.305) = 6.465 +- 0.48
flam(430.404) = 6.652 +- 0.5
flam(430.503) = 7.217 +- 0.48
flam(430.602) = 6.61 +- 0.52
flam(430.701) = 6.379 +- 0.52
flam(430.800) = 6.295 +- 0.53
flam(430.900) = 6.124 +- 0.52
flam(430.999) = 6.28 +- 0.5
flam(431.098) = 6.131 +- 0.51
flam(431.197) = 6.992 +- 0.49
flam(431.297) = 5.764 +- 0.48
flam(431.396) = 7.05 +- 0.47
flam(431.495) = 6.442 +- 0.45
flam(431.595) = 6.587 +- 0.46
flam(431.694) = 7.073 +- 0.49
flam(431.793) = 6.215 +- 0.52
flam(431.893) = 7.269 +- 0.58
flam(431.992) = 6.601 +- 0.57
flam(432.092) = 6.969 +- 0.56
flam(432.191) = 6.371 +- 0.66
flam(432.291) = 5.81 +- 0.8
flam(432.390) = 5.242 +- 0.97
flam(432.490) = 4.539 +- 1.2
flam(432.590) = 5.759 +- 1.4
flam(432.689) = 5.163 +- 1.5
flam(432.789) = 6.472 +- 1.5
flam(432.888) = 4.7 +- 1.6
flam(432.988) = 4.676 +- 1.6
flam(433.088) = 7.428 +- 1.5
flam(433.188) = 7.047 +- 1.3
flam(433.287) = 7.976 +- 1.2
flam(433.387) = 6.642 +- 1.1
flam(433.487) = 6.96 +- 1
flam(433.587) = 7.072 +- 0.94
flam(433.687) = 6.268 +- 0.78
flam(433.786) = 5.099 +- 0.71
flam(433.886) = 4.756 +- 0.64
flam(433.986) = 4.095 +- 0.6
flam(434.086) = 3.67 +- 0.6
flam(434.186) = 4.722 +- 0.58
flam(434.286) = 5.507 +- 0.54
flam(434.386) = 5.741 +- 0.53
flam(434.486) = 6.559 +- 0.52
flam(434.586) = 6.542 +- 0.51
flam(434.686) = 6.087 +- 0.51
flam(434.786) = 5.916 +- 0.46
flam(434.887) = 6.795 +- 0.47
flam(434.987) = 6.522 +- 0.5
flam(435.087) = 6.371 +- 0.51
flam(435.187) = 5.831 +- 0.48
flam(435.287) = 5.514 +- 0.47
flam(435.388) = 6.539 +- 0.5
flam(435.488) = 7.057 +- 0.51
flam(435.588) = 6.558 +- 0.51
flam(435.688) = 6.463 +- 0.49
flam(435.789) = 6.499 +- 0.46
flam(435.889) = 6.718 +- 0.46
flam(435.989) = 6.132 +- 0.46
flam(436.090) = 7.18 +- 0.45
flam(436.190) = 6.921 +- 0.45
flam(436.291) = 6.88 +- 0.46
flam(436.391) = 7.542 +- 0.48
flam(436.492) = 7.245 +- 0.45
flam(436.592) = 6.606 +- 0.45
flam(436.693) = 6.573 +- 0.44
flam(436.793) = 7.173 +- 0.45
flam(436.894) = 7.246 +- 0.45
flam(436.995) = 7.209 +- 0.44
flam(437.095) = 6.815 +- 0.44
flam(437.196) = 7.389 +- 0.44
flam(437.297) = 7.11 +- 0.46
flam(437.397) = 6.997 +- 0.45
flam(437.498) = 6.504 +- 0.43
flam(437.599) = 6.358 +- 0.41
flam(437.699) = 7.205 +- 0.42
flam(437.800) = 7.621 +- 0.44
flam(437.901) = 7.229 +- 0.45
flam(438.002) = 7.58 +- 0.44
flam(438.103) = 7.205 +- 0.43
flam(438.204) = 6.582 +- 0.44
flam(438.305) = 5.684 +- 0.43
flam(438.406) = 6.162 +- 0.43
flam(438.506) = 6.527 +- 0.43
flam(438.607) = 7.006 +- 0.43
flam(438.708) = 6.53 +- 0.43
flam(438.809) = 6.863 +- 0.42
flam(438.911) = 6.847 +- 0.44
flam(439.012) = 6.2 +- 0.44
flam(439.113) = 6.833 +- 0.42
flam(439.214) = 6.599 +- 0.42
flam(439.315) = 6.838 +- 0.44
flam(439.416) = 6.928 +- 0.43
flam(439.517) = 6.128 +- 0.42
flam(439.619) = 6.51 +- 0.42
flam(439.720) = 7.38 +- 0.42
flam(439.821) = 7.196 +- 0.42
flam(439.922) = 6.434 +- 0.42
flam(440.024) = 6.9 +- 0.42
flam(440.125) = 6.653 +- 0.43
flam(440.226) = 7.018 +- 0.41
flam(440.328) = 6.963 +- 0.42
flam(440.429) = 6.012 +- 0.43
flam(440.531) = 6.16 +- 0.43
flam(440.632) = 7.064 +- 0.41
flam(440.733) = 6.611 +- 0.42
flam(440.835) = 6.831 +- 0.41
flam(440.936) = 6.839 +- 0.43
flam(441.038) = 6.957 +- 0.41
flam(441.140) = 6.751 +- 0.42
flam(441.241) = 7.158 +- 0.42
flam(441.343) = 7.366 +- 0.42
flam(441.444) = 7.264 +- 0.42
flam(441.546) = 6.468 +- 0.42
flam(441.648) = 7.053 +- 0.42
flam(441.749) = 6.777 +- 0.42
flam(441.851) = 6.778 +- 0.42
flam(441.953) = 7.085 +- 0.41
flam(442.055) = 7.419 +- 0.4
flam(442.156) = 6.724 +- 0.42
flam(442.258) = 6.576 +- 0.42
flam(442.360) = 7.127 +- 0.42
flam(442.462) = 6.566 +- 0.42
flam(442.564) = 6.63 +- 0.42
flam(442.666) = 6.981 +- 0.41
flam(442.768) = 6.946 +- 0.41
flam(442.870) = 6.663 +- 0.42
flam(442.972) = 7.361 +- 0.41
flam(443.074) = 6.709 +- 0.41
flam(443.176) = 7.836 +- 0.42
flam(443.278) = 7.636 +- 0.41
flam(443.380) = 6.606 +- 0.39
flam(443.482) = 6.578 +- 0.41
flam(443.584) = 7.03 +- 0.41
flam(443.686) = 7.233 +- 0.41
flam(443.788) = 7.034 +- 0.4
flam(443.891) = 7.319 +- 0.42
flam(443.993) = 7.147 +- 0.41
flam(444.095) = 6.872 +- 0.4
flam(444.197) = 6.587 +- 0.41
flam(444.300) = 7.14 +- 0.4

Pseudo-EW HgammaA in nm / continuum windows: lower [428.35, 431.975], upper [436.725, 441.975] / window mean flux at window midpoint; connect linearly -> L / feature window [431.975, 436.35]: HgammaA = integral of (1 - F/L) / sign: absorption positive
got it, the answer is 0.37 nm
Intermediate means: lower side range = 6.53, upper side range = 6.84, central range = 6.1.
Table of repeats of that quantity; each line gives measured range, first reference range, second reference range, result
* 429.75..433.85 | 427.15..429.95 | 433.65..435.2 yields -0.12 nm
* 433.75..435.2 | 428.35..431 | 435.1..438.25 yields 0.24 nm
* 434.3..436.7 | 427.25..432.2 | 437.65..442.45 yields 0.08 nm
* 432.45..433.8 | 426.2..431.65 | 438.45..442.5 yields 0.12 nm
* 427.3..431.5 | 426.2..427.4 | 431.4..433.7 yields 0.06 nm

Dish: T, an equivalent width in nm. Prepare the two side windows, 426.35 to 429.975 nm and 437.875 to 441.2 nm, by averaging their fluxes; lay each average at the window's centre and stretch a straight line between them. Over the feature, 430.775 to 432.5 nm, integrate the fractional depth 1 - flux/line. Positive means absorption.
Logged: 0.11 nm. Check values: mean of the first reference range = 6.84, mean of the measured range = 6.36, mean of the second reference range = 6.73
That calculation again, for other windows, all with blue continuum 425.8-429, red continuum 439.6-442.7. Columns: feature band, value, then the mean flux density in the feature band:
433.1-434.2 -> 0.154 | 5.94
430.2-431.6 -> 0.089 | 6.48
